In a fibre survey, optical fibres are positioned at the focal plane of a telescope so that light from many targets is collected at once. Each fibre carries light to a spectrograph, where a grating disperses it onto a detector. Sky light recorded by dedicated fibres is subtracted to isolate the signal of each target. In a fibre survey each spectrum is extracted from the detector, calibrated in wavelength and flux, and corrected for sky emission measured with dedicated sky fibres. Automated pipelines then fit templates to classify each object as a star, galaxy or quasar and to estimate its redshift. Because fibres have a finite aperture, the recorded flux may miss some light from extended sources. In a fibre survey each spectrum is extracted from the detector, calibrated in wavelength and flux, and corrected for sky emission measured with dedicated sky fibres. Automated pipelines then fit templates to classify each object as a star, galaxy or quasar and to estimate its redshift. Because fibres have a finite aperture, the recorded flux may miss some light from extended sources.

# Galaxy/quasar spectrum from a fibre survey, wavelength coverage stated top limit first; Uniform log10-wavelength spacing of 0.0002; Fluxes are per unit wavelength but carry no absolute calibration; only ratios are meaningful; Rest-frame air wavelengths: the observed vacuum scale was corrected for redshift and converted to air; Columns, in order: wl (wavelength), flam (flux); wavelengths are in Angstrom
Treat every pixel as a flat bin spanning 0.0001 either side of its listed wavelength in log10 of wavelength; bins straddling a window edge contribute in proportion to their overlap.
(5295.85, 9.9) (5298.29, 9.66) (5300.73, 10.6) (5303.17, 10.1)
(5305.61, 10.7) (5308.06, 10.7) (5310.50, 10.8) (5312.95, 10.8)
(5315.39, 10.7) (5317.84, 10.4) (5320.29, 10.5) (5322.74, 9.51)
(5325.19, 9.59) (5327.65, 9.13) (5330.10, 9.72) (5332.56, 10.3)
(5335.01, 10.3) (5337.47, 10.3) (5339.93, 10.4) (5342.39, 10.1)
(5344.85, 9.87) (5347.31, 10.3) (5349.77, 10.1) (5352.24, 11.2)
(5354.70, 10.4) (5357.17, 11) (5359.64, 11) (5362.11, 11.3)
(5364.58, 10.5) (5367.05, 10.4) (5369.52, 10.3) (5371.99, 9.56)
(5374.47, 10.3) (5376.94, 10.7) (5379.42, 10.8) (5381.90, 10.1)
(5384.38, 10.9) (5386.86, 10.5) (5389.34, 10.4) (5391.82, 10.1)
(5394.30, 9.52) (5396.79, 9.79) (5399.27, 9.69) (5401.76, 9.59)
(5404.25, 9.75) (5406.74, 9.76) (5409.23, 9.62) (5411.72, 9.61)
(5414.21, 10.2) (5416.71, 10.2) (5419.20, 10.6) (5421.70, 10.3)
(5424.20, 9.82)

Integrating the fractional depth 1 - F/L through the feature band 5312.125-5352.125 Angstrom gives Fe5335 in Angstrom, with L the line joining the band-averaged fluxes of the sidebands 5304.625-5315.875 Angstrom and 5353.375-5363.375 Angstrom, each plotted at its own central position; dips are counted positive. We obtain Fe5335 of 2.5 Angstrom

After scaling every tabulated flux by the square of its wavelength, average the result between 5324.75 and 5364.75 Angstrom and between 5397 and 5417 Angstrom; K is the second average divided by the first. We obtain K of 0.97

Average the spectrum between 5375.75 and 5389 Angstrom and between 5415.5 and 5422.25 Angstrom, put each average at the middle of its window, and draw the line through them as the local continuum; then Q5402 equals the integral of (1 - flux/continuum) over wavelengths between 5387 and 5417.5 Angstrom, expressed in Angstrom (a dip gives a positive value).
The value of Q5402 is 1.75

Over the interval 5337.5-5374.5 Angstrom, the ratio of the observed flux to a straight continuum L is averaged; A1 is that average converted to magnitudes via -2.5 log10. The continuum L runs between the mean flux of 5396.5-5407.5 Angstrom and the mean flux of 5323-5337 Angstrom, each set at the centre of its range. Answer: -0.07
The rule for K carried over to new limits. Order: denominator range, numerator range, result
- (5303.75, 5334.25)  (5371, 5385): 1.04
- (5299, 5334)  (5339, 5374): 1.04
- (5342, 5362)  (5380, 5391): 1.01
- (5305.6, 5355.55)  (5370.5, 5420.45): 1.01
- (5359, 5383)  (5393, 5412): 0.93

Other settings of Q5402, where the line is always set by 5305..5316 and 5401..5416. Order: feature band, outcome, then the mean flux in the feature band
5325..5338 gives 0.8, 9.89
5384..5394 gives -0.4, 10.4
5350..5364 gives -0.8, 10.9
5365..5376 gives 0.0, 10.2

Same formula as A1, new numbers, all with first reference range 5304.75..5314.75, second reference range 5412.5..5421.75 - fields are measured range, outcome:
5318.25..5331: 0.102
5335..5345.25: 0.043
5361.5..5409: 0.026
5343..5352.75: 0.031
